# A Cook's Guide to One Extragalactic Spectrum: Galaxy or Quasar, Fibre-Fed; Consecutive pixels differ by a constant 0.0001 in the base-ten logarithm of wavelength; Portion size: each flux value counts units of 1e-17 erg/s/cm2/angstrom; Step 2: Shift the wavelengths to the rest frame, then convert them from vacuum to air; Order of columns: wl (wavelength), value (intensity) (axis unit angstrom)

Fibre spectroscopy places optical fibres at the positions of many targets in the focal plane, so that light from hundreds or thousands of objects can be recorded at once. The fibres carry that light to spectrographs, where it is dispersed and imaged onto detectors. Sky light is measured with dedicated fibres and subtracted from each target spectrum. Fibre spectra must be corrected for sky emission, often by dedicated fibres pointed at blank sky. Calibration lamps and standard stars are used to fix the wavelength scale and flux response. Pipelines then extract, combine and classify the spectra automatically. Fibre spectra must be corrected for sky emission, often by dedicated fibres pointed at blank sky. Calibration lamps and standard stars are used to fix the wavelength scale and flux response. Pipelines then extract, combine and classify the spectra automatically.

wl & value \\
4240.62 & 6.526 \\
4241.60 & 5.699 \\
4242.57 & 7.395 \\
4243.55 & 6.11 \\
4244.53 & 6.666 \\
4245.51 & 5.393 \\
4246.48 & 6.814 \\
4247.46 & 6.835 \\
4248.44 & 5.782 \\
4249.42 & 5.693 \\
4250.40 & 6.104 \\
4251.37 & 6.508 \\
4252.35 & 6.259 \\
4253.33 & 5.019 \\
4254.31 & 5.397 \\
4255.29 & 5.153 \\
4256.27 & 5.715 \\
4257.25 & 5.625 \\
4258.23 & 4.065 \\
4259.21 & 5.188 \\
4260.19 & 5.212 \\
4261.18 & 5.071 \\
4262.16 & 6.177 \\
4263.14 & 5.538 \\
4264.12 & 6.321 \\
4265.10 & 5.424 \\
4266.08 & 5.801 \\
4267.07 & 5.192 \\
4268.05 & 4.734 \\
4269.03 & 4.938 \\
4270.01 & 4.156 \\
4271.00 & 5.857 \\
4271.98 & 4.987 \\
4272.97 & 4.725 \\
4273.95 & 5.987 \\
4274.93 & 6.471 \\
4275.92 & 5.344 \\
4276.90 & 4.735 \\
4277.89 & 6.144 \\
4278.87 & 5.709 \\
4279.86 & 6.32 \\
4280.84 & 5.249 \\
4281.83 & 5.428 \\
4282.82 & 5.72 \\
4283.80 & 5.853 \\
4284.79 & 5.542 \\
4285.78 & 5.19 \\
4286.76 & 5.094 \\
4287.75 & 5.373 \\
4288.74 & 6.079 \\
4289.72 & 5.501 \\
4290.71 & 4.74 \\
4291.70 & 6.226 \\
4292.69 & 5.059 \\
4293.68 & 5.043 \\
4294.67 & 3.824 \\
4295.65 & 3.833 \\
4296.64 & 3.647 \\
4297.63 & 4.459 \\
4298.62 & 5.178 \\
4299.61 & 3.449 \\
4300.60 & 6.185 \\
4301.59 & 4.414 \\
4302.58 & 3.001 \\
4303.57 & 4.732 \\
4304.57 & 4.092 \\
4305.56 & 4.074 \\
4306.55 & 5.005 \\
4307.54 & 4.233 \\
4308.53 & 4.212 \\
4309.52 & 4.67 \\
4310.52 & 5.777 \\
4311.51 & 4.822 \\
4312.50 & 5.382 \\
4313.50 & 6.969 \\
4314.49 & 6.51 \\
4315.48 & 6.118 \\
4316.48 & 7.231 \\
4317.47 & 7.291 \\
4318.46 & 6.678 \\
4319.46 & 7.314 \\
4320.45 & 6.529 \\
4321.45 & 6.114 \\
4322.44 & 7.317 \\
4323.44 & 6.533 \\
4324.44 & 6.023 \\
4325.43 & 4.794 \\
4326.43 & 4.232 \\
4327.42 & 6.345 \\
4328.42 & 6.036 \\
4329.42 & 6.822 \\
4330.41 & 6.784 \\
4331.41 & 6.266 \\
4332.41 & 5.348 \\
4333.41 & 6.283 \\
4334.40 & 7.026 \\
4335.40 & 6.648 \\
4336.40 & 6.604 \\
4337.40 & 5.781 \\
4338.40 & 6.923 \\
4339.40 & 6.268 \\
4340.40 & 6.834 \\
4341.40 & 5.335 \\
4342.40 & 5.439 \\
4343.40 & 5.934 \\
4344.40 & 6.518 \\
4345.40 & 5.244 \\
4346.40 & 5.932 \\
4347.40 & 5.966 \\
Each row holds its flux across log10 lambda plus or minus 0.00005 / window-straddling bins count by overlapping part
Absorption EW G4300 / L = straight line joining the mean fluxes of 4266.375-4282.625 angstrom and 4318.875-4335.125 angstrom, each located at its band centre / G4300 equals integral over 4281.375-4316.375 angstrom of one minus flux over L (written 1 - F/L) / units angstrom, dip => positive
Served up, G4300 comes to 4.5 angstrom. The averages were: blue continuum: 5.38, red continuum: 6.24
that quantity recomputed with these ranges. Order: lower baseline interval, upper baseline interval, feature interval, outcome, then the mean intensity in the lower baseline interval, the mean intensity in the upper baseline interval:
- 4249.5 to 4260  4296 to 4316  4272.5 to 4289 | -1.3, 5.51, 4.84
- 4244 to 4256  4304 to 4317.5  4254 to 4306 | 4.9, 5.96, 5.39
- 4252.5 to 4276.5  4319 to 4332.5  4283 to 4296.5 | 1.3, 5.35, 6.2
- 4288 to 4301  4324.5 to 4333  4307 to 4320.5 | -1.3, 4.86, 5.84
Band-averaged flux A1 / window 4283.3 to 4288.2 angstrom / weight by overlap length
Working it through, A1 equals 5.42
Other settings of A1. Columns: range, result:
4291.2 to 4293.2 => 5.62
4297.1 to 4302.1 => 4.72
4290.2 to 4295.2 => 4.97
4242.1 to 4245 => 6.71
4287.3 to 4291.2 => 5.43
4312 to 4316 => 6.24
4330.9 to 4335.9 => 6.31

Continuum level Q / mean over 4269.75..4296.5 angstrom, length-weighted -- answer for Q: 5.33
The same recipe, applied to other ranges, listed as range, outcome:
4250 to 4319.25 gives 5.32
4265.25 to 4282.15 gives 5.4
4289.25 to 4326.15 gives 5.32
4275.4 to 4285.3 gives 5.6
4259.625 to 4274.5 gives 5.35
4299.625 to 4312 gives 4.56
